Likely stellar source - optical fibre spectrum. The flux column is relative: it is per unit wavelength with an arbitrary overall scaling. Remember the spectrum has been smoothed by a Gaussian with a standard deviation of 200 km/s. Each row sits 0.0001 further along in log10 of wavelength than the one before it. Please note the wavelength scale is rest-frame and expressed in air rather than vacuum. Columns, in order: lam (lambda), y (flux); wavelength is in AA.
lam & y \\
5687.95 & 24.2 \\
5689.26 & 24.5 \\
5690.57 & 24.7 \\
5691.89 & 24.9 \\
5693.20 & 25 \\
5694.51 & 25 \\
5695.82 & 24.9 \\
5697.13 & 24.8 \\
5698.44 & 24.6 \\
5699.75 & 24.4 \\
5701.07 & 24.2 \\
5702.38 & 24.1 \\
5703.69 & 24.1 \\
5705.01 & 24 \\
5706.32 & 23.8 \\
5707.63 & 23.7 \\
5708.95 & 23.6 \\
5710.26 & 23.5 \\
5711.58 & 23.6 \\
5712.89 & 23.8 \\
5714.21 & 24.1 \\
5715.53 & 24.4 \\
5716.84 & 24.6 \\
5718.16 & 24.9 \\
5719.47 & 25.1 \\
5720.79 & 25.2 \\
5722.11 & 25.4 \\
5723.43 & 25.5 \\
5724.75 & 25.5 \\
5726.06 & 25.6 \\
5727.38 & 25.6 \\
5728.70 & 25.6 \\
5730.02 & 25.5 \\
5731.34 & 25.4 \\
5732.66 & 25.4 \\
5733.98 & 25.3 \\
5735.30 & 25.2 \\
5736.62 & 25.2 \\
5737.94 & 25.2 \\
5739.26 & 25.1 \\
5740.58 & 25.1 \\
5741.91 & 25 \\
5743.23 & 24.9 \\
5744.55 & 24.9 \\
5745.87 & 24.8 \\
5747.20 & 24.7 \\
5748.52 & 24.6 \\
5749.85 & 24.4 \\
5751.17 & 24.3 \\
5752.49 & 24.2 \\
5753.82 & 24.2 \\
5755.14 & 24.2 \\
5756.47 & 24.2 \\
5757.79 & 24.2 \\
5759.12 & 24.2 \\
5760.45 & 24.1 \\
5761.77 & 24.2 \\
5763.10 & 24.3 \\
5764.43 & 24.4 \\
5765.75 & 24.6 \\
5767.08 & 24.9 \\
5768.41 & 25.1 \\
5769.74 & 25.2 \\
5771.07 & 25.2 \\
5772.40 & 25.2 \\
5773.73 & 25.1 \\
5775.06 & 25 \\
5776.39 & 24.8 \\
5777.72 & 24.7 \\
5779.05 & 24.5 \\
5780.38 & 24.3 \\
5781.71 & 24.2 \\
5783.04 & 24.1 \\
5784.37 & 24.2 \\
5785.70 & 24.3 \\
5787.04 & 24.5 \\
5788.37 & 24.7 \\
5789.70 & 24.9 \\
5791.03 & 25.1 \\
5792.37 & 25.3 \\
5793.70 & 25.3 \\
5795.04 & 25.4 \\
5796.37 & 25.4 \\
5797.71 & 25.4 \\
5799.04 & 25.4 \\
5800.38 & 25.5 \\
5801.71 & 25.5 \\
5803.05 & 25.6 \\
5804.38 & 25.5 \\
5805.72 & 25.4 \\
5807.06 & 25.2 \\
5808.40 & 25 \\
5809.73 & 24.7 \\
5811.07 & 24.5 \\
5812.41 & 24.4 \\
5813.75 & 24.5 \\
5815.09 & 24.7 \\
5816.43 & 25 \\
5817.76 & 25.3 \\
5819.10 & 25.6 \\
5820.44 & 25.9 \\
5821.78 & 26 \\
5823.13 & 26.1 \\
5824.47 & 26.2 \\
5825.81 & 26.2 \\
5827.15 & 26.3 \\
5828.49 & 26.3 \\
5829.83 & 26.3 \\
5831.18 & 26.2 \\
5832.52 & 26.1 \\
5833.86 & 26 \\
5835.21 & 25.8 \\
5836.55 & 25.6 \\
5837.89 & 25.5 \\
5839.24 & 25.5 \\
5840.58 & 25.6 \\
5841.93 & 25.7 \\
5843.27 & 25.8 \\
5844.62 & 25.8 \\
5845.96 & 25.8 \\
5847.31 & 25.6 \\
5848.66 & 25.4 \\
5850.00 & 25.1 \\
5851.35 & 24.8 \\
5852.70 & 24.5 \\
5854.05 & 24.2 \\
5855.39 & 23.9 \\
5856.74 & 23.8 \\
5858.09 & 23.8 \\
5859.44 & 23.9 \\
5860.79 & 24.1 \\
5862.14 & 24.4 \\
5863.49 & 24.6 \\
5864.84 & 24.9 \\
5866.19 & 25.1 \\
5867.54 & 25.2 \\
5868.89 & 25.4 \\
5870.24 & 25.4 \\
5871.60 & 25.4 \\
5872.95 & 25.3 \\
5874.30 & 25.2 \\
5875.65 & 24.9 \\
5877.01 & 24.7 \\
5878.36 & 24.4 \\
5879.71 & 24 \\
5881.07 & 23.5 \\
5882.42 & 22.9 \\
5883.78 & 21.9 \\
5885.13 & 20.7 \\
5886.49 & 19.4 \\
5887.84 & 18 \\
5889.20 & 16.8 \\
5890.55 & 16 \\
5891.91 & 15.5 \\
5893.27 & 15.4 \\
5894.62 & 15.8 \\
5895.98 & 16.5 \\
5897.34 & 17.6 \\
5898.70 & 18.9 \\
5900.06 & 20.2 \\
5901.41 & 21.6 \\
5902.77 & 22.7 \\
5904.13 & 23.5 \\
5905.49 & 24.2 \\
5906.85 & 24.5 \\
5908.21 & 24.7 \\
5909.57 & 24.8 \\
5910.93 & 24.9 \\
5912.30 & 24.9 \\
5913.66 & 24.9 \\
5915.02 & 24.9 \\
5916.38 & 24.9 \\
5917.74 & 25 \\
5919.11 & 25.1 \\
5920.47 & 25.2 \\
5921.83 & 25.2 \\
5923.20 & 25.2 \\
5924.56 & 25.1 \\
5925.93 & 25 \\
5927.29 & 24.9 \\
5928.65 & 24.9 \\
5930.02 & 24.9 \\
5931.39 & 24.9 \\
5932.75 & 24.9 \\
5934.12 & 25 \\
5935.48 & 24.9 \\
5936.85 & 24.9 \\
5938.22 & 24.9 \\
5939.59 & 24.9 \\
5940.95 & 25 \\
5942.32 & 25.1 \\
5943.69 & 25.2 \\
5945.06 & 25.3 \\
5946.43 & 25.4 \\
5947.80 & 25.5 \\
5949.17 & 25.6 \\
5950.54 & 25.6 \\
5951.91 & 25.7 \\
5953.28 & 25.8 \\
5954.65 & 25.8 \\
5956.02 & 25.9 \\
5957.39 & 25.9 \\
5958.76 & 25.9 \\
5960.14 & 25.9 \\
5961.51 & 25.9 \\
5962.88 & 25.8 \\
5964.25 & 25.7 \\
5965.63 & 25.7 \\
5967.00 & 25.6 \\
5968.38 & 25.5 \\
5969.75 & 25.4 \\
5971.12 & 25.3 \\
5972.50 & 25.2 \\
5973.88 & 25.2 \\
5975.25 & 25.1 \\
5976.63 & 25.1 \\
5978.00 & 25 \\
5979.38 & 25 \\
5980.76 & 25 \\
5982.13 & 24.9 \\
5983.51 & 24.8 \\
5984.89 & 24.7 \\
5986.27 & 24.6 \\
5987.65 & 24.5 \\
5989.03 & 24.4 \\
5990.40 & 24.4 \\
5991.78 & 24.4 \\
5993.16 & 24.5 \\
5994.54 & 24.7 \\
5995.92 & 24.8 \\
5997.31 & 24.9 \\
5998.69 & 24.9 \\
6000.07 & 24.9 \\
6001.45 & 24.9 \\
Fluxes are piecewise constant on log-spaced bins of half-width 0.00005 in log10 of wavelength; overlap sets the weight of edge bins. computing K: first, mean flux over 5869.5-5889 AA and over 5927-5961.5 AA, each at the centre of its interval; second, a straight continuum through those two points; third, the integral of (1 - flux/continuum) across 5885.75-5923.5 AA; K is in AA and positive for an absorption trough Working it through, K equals 3.8 AA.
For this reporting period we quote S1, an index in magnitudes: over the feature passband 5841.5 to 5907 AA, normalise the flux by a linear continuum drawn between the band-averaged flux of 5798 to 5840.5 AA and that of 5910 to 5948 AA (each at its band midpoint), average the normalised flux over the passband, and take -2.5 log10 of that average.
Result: 0.11 mag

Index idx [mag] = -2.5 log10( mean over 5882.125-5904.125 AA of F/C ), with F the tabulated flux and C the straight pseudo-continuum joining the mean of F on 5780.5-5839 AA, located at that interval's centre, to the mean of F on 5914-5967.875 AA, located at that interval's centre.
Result 0.322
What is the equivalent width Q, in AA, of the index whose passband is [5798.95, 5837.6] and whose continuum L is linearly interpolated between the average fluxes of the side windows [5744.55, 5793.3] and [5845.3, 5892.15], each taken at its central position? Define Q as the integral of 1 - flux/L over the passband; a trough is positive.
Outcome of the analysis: -2.45 AA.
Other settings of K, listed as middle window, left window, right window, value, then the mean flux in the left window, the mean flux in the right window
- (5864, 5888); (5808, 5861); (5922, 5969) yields 1.4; 25.3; 25.4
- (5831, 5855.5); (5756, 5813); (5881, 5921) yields -2.4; 24.8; 21.5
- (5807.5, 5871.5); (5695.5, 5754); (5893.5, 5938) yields -3.3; 24.7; 23.5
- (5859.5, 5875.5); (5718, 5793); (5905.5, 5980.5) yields 0.1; 24.8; 25.2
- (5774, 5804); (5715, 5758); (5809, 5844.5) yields 0.5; 25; 25.6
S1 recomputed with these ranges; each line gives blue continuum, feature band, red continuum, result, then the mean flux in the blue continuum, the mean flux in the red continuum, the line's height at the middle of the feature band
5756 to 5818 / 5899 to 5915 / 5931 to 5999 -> 0.06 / 24.8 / 25.2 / 25.1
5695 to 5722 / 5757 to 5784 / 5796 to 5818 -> 0.01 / 24.3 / 25.1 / 24.8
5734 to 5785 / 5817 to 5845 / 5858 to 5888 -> -0.07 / 24.7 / 23.9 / 24.2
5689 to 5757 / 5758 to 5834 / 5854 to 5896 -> -0.07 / 24.7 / 22.4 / 23.6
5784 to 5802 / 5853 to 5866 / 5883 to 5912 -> -0.10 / 25.1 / 20.2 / 22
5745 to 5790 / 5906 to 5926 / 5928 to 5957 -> 0.01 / 24.5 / 25.2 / 25.1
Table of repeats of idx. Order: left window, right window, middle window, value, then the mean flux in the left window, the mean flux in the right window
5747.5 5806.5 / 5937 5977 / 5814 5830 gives -0.04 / 24.8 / 25.5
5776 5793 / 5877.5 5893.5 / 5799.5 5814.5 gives -0.07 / 24.6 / 20.1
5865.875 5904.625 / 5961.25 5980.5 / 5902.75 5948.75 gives -0.07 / 21.4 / 25.4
